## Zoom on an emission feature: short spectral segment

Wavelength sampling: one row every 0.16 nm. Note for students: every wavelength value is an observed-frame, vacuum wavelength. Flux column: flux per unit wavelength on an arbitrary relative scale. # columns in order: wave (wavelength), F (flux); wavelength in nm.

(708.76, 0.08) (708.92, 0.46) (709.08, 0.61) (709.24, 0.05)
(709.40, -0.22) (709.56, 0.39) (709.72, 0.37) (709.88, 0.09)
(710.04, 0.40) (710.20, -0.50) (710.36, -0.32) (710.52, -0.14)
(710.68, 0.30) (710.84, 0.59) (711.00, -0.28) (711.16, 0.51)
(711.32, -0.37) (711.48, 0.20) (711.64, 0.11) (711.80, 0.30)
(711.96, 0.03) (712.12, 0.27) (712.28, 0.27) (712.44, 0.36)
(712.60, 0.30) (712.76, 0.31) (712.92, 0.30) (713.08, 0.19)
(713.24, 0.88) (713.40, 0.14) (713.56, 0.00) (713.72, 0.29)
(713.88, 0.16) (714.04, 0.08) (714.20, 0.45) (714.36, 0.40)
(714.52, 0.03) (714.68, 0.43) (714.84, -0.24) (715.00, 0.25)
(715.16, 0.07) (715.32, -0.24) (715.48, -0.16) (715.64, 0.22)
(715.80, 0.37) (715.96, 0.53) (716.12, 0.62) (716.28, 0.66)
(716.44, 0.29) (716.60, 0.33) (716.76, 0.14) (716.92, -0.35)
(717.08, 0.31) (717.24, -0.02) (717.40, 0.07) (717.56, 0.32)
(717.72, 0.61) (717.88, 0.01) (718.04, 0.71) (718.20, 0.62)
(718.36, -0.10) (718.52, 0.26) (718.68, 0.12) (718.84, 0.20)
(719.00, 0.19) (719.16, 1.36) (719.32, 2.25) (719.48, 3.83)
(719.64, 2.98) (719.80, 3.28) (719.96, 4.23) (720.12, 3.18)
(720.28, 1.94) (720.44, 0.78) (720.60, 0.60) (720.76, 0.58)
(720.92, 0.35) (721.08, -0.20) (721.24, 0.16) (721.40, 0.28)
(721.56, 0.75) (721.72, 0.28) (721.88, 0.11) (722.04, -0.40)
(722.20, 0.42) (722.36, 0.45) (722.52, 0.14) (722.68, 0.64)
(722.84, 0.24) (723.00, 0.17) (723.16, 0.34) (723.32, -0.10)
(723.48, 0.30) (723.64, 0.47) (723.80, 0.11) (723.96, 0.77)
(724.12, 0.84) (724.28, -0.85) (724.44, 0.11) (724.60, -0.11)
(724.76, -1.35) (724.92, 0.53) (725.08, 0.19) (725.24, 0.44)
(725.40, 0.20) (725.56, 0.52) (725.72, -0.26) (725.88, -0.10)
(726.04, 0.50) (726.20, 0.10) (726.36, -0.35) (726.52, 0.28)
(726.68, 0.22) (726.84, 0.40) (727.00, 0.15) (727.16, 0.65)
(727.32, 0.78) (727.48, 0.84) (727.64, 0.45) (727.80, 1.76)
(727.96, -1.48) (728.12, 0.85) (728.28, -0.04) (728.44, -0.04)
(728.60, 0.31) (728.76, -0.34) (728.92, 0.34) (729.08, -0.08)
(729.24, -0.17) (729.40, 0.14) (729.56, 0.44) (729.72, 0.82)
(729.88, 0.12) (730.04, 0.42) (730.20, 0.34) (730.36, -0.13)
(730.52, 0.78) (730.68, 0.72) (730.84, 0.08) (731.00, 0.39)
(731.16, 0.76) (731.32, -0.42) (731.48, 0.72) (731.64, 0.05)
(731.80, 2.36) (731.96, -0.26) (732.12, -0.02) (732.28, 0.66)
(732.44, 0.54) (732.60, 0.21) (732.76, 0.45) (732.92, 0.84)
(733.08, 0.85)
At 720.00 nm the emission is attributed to [O II]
